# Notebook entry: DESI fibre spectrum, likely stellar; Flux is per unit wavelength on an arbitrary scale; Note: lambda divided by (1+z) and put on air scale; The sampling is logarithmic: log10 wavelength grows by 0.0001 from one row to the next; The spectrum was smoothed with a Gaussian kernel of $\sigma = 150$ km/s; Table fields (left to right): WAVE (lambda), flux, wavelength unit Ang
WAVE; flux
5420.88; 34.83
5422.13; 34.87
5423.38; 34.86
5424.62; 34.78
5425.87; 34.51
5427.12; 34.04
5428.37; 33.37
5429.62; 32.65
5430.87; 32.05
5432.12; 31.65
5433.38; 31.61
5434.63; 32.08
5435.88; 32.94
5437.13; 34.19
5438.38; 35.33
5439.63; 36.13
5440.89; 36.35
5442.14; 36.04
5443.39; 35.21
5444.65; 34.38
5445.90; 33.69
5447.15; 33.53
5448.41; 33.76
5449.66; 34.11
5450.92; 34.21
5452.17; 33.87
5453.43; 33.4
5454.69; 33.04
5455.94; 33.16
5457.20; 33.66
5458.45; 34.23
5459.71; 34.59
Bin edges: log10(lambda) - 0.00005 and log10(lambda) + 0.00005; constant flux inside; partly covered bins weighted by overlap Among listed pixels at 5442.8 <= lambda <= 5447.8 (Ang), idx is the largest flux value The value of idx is 35.21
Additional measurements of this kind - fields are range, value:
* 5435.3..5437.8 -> 34.19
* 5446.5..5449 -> 33.76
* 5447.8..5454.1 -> 34.21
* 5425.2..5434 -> 34.51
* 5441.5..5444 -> 36.04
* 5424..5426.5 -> 34.78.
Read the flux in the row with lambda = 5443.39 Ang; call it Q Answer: 35.21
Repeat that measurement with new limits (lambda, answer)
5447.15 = 33.53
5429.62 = 32.65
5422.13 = 34.87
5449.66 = 34.11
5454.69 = 33.04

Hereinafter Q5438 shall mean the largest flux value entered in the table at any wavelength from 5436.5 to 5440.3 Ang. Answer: 36.13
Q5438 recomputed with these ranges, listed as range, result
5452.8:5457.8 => 33.66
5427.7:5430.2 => 33.37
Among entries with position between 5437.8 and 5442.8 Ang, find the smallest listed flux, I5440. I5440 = 35.33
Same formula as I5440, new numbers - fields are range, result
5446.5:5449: 33.53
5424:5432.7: 31.65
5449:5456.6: 33.04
